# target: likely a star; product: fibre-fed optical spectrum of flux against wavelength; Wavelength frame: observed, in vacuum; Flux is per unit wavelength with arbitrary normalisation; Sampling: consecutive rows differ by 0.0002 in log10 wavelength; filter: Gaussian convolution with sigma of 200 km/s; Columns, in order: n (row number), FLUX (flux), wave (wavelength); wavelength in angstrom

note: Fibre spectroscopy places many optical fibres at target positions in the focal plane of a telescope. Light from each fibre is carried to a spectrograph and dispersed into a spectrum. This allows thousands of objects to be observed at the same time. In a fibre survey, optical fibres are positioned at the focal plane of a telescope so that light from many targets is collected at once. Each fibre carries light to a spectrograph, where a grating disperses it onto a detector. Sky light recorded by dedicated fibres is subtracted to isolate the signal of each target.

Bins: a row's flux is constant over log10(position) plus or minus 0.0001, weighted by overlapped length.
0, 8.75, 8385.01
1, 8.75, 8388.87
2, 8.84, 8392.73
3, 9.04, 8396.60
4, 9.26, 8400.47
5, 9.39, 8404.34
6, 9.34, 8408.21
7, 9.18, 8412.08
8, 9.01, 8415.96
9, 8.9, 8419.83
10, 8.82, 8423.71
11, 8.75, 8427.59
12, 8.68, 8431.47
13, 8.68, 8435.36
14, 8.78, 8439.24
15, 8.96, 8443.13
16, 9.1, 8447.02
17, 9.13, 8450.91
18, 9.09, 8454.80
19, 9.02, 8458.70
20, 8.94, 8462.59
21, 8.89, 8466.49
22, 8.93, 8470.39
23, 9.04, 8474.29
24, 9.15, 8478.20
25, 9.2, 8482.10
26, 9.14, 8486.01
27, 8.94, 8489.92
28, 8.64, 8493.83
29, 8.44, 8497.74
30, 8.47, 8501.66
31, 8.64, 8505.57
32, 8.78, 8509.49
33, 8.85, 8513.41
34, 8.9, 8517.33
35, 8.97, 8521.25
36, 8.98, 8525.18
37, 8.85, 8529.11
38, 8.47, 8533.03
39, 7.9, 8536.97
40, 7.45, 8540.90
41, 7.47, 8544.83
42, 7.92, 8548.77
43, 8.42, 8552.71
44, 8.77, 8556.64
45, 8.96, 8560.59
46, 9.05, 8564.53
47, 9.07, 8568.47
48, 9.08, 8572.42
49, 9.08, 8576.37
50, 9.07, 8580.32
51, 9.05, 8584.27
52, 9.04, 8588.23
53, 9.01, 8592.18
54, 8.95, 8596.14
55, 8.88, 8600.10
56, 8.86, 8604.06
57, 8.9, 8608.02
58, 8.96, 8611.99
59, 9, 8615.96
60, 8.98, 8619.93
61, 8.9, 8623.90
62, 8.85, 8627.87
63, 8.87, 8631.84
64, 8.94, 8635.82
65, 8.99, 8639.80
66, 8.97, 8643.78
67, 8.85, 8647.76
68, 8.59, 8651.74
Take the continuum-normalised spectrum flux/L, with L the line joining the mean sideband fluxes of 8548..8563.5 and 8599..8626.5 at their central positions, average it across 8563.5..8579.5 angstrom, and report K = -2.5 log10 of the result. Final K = -0.05 mag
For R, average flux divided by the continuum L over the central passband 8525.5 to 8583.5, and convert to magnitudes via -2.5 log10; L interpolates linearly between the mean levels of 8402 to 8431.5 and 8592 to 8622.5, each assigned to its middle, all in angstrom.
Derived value 0.05 mag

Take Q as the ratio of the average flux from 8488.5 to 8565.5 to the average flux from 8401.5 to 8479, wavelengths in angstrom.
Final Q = 0.9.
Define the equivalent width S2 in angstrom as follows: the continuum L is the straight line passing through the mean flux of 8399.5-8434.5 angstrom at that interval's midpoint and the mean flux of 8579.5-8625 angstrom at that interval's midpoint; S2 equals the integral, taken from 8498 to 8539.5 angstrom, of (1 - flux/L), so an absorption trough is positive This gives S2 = 1.55 angstrom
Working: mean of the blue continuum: 9.02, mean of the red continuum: 8.96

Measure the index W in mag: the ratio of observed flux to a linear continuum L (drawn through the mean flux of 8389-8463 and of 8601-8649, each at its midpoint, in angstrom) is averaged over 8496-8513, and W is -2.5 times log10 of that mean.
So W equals 0.04 mag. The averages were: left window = 8.99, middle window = 8.61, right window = 8.92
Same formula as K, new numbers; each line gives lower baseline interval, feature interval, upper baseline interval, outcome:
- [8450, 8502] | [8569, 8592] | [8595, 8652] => -0.02 mag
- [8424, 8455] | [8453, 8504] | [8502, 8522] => -0.01 mag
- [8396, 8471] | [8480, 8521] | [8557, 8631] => 0.02 mag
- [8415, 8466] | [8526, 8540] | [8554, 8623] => 0.07 mag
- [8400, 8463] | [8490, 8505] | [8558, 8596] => 0.05 mag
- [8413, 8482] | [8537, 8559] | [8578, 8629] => 0.12 mag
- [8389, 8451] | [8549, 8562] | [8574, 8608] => 0.05 mag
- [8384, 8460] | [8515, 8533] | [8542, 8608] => 0.00 mag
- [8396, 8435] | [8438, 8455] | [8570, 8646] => 0.00 mag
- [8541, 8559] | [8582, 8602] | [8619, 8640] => -0.06 mag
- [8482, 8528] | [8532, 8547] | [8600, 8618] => 0.14 mag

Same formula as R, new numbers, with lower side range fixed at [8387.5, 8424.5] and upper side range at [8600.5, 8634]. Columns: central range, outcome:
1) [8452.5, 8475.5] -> 0.004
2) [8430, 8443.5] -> 0.035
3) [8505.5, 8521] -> 0.019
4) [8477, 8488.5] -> -0.017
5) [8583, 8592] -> -0.012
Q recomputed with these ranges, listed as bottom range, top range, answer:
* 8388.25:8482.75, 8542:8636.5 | 0.98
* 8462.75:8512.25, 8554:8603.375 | 1.02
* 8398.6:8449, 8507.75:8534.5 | 0.98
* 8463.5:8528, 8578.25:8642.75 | 1.01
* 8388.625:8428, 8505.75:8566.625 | 0.94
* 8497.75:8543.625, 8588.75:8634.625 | 1.04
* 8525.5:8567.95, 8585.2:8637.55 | 1.07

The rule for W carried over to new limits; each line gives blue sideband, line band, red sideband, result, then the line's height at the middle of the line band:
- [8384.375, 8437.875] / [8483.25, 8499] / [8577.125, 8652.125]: 0.02 mag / 8.95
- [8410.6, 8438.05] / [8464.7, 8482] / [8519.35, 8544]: -0.05 mag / 8.64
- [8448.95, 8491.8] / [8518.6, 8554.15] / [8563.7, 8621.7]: 0.09 mag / 9.02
